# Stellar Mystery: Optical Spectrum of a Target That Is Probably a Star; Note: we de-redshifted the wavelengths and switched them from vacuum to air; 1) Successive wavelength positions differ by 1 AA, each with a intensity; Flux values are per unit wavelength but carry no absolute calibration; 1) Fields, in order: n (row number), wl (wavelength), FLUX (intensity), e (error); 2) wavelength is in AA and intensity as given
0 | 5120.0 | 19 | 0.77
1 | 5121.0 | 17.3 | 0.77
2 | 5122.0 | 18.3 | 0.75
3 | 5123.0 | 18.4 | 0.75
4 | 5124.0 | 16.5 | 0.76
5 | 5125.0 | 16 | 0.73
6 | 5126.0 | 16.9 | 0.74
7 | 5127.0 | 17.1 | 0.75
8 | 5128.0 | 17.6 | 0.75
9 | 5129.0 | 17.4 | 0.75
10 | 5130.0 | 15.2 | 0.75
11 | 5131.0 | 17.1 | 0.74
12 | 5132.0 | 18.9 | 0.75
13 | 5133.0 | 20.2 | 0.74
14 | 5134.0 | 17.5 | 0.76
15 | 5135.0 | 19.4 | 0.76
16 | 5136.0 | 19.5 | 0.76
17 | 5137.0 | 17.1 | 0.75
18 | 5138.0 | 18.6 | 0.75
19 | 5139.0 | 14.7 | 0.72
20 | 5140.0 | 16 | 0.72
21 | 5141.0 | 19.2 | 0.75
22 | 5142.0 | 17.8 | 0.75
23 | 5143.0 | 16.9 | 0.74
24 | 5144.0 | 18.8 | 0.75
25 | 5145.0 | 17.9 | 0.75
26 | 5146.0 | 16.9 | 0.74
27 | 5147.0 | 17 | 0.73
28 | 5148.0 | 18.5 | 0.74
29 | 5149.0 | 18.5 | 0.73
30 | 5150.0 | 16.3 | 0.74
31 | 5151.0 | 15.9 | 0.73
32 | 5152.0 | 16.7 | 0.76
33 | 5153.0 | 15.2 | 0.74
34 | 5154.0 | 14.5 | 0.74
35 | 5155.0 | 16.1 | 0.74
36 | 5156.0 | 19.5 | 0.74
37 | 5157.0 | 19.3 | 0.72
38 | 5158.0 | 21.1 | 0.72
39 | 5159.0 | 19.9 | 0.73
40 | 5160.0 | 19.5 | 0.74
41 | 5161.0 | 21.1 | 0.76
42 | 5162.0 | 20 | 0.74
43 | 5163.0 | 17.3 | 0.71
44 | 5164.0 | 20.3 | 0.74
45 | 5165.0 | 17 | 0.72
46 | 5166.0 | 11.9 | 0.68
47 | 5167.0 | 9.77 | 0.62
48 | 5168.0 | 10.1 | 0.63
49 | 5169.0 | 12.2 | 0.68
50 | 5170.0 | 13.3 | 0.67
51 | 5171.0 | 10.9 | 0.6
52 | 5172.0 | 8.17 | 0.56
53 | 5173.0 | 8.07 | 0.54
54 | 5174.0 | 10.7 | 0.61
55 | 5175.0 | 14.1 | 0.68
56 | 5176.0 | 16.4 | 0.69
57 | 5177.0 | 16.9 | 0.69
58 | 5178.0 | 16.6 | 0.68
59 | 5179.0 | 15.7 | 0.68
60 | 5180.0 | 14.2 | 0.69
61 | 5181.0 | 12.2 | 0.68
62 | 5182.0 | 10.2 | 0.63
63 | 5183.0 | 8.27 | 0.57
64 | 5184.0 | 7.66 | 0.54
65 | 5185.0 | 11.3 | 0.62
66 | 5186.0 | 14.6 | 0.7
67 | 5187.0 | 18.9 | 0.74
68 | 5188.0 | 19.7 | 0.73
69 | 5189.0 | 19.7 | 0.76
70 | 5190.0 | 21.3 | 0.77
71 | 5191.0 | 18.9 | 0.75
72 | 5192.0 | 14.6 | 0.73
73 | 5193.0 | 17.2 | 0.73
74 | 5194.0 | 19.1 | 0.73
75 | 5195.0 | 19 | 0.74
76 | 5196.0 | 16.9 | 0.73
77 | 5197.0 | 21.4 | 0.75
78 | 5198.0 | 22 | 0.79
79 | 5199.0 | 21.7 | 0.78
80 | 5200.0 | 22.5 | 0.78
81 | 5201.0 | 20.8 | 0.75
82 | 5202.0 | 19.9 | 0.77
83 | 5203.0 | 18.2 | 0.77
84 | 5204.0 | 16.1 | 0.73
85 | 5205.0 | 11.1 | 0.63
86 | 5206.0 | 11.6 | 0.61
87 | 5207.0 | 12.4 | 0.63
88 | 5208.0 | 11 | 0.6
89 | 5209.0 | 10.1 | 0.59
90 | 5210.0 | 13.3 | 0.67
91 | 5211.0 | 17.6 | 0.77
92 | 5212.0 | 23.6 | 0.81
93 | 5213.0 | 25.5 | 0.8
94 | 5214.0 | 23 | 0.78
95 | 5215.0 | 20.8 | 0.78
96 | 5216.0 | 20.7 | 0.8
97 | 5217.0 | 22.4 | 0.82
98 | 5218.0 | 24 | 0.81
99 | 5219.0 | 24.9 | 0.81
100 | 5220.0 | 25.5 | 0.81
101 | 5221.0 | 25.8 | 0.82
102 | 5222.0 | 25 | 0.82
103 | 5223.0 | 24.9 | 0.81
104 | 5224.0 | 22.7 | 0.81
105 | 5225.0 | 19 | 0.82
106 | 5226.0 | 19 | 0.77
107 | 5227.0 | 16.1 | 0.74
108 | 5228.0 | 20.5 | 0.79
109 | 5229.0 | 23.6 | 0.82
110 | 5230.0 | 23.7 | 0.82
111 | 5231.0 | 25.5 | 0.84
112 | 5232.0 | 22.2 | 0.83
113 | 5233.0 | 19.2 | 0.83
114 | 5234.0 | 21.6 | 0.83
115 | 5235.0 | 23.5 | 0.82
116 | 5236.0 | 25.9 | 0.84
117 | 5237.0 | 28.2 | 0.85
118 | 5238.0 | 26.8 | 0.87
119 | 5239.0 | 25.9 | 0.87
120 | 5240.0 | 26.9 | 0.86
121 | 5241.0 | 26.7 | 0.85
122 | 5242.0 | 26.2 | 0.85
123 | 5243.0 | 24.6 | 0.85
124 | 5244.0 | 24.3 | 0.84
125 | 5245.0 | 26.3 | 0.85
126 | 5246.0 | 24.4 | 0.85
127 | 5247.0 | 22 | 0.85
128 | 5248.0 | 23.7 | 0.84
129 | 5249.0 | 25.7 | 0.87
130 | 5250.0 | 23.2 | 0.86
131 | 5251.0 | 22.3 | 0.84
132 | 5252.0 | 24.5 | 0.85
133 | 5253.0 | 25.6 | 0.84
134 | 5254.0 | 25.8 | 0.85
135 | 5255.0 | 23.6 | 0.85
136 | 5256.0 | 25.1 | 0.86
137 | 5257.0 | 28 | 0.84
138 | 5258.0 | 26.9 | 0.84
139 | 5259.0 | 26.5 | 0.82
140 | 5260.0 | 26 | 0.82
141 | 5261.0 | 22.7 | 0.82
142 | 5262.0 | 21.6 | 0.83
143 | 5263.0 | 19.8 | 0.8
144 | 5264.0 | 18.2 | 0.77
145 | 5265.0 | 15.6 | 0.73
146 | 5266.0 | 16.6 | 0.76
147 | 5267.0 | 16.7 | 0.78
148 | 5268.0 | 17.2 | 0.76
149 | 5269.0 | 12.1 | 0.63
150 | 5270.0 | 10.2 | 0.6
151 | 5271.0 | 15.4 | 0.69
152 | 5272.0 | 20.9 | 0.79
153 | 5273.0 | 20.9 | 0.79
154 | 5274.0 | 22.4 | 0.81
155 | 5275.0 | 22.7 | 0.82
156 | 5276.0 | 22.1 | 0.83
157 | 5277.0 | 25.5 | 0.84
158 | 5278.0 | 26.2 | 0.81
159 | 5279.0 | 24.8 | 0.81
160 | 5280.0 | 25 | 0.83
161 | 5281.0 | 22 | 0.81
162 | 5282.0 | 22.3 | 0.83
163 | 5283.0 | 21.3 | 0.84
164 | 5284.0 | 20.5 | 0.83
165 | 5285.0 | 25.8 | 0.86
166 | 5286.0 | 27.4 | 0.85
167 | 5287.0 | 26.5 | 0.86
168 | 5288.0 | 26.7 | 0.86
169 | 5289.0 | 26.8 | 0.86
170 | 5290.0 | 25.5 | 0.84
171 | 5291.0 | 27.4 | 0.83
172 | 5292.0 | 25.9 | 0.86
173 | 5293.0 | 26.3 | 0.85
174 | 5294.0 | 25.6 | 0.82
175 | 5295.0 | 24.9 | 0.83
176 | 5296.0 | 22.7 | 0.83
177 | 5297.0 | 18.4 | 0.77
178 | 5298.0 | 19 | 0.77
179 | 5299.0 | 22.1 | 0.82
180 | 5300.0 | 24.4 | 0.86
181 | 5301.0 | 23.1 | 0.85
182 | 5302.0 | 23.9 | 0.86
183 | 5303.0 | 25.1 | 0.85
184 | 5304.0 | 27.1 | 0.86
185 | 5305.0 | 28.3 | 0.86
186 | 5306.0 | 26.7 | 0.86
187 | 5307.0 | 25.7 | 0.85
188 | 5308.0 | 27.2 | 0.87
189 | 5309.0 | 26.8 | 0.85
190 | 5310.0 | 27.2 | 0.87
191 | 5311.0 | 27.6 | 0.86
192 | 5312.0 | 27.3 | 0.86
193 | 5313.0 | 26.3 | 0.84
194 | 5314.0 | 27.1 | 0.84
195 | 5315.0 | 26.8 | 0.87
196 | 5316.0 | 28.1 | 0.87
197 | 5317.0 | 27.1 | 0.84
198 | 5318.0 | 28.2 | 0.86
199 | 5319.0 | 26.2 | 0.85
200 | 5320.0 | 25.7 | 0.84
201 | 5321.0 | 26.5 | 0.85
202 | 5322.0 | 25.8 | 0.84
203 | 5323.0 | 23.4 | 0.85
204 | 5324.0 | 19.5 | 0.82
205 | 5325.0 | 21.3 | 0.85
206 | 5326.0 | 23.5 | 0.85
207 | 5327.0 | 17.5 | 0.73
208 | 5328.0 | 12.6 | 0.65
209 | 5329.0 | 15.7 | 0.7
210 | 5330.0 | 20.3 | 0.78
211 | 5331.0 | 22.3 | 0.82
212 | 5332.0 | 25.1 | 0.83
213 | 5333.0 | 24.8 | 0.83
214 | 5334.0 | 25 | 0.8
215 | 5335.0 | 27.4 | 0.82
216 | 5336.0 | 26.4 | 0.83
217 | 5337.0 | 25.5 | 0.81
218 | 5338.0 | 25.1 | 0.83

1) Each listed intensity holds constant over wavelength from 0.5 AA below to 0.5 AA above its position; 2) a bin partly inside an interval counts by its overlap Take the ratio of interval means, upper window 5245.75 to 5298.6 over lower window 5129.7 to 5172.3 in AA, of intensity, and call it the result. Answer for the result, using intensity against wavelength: 1.35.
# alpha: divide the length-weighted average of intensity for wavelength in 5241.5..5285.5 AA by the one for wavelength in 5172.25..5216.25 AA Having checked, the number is 1.4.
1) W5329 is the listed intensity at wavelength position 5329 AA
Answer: 15.7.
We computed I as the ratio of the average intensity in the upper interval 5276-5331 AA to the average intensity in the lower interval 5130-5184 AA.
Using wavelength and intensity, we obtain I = 1.53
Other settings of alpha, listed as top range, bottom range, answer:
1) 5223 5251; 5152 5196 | 1.53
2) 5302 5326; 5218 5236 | 1.15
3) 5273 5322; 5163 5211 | 1.66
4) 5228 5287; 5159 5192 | 1.56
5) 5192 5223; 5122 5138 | 1.10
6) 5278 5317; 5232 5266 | 1.05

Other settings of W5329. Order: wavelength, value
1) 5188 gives 19.7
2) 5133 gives 20.2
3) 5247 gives 22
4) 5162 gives 20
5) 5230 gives 23.7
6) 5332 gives 25.1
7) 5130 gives 15.2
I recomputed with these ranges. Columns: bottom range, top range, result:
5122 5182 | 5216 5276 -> 1.39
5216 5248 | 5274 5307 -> 1.03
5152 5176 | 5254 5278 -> 1.37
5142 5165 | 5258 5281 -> 1.14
